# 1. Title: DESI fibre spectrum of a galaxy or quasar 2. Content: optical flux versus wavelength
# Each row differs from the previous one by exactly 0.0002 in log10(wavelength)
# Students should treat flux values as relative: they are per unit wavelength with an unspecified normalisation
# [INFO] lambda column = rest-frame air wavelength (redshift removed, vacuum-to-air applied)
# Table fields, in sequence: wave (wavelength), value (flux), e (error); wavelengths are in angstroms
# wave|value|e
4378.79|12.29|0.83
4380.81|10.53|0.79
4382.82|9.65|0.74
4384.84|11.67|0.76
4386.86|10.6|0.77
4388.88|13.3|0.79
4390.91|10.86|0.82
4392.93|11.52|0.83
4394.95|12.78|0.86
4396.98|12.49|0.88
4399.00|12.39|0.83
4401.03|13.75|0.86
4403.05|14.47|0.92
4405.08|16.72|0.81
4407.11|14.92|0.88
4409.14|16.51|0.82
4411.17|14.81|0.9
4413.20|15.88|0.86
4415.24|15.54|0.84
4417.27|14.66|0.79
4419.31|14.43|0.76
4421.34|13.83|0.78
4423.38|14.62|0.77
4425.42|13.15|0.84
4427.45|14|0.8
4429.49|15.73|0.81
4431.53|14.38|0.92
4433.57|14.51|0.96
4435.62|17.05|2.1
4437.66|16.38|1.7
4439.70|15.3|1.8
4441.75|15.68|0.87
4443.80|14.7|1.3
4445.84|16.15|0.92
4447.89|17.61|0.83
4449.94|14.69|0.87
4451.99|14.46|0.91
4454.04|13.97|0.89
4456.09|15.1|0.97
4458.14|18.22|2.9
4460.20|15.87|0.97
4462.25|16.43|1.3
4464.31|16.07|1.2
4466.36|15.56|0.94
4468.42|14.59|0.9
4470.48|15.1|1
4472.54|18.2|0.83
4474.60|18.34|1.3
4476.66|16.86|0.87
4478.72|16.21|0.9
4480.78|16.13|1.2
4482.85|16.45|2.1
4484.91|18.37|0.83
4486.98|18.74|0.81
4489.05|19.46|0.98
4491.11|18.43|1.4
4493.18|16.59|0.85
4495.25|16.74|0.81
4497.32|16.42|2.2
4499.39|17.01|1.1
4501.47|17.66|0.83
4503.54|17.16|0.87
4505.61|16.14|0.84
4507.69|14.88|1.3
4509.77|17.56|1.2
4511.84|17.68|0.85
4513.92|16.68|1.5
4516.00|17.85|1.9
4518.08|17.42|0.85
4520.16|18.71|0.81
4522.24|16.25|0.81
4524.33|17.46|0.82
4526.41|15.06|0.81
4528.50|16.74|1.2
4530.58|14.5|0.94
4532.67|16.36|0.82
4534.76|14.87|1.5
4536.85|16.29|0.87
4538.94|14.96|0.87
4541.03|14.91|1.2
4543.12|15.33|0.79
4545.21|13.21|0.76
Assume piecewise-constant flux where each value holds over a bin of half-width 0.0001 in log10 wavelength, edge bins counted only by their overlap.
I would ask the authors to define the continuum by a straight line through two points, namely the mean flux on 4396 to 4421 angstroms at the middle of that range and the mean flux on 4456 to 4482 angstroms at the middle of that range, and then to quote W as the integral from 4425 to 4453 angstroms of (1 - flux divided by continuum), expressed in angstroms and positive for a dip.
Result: 0.4 angstroms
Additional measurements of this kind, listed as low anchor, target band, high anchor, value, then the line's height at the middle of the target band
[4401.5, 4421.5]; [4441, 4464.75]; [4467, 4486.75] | 0.7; 16.2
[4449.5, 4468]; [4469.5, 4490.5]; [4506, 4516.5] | -1.7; 16.1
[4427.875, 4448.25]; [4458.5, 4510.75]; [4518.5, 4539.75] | -3.1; 15.9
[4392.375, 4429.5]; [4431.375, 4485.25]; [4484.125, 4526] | -0.6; 15.8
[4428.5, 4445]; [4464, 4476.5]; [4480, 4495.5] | 0.4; 16.9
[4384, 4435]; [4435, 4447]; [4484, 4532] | -0.7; 14.9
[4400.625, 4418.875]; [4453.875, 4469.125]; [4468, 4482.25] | 0.4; 16.3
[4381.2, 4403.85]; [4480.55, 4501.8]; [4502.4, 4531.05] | -2.3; 15.8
